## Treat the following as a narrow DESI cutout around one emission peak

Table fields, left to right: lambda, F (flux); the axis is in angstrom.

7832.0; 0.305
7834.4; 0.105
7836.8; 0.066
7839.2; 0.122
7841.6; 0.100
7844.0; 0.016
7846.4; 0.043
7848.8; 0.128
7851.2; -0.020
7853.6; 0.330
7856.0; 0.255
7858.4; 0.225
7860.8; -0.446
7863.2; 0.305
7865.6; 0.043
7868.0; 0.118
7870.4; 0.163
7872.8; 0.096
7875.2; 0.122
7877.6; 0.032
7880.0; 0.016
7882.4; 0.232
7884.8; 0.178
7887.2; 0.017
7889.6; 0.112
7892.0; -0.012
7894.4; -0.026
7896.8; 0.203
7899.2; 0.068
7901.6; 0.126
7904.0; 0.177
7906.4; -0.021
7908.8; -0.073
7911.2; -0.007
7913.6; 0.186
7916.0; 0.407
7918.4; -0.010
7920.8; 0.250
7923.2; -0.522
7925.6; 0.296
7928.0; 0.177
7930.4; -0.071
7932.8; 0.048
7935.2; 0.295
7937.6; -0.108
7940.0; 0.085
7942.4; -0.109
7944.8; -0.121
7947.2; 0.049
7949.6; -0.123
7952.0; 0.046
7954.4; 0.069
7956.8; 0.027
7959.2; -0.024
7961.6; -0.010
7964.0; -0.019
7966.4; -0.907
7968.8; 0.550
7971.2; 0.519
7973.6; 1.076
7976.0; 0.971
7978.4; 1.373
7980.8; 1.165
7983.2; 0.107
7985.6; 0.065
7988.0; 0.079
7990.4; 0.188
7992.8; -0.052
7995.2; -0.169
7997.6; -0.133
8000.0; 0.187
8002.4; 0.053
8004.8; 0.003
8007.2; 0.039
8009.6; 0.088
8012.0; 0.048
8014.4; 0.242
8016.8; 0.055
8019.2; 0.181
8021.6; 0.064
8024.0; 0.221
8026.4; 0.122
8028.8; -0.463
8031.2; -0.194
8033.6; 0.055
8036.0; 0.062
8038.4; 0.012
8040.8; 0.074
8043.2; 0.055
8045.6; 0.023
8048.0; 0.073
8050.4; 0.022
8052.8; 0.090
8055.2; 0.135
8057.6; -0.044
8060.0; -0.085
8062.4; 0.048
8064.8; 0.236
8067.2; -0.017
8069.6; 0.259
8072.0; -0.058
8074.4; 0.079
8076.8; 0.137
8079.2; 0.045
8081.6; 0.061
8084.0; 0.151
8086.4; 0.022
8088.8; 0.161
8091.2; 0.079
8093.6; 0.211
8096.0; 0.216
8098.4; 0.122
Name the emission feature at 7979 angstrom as [O II] 3727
